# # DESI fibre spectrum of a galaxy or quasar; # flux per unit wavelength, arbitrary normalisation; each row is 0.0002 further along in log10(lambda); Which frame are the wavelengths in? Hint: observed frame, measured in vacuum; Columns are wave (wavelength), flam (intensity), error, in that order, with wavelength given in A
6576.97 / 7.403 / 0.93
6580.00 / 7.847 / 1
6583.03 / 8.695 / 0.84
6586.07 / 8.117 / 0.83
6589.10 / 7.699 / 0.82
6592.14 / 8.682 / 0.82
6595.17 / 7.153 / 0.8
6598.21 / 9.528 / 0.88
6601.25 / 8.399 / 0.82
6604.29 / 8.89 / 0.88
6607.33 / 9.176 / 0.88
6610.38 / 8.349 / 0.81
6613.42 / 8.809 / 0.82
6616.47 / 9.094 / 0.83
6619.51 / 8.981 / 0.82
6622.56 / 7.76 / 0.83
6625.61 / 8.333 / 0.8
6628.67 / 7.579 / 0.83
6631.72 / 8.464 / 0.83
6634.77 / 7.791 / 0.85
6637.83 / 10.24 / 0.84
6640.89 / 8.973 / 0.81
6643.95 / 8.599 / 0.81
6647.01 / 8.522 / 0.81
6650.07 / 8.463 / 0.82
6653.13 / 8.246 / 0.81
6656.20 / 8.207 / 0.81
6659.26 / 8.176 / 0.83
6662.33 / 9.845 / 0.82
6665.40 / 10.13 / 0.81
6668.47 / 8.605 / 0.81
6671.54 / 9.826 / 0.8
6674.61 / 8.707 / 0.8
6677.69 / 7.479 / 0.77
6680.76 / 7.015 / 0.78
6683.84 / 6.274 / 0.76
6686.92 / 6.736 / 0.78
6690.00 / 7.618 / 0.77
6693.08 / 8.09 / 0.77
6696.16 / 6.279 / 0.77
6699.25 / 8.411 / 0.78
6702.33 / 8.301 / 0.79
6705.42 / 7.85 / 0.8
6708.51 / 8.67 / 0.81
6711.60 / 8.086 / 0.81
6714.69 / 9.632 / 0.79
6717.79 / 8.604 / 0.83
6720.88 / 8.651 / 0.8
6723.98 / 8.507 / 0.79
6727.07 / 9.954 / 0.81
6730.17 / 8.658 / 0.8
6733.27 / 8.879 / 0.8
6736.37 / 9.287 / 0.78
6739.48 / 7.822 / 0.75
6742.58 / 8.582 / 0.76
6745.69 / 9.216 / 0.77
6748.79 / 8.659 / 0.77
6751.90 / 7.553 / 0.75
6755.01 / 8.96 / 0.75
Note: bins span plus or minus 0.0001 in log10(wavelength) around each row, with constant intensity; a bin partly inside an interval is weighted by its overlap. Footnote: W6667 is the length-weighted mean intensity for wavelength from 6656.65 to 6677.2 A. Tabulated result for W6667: 9.07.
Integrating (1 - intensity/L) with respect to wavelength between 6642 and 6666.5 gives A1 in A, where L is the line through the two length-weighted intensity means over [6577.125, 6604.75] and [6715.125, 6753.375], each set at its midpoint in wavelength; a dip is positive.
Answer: -0.8 A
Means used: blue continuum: 8.27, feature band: 8.75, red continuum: 8.73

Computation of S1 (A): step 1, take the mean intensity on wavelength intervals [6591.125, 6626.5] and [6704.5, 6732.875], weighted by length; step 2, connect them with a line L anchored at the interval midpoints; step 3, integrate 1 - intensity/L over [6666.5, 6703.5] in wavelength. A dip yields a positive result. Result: 3.9 A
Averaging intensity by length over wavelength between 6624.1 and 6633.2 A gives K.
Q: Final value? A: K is 8.12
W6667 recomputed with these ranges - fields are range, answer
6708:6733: 8.85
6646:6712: 8.16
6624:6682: 8.6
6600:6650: 8.62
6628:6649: 8.64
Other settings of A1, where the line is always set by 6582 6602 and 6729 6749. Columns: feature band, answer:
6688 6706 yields 1.9 A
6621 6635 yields 0.7 A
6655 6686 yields 0.5 A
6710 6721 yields -0.1 A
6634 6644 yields -0.7 A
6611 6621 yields -0.6 A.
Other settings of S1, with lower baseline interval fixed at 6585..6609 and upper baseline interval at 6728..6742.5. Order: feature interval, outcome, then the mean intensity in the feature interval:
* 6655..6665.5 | -0.5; 8.98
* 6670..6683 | 0.7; 8.15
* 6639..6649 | -0.2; 8.74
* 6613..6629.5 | 0.1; 8.43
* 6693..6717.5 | 1.3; 8.19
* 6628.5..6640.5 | -0.2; 8.67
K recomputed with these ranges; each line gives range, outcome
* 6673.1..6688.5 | 7.24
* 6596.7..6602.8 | 8.96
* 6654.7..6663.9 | 8.75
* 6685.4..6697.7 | 7.18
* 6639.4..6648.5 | 8.7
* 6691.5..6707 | 7.79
